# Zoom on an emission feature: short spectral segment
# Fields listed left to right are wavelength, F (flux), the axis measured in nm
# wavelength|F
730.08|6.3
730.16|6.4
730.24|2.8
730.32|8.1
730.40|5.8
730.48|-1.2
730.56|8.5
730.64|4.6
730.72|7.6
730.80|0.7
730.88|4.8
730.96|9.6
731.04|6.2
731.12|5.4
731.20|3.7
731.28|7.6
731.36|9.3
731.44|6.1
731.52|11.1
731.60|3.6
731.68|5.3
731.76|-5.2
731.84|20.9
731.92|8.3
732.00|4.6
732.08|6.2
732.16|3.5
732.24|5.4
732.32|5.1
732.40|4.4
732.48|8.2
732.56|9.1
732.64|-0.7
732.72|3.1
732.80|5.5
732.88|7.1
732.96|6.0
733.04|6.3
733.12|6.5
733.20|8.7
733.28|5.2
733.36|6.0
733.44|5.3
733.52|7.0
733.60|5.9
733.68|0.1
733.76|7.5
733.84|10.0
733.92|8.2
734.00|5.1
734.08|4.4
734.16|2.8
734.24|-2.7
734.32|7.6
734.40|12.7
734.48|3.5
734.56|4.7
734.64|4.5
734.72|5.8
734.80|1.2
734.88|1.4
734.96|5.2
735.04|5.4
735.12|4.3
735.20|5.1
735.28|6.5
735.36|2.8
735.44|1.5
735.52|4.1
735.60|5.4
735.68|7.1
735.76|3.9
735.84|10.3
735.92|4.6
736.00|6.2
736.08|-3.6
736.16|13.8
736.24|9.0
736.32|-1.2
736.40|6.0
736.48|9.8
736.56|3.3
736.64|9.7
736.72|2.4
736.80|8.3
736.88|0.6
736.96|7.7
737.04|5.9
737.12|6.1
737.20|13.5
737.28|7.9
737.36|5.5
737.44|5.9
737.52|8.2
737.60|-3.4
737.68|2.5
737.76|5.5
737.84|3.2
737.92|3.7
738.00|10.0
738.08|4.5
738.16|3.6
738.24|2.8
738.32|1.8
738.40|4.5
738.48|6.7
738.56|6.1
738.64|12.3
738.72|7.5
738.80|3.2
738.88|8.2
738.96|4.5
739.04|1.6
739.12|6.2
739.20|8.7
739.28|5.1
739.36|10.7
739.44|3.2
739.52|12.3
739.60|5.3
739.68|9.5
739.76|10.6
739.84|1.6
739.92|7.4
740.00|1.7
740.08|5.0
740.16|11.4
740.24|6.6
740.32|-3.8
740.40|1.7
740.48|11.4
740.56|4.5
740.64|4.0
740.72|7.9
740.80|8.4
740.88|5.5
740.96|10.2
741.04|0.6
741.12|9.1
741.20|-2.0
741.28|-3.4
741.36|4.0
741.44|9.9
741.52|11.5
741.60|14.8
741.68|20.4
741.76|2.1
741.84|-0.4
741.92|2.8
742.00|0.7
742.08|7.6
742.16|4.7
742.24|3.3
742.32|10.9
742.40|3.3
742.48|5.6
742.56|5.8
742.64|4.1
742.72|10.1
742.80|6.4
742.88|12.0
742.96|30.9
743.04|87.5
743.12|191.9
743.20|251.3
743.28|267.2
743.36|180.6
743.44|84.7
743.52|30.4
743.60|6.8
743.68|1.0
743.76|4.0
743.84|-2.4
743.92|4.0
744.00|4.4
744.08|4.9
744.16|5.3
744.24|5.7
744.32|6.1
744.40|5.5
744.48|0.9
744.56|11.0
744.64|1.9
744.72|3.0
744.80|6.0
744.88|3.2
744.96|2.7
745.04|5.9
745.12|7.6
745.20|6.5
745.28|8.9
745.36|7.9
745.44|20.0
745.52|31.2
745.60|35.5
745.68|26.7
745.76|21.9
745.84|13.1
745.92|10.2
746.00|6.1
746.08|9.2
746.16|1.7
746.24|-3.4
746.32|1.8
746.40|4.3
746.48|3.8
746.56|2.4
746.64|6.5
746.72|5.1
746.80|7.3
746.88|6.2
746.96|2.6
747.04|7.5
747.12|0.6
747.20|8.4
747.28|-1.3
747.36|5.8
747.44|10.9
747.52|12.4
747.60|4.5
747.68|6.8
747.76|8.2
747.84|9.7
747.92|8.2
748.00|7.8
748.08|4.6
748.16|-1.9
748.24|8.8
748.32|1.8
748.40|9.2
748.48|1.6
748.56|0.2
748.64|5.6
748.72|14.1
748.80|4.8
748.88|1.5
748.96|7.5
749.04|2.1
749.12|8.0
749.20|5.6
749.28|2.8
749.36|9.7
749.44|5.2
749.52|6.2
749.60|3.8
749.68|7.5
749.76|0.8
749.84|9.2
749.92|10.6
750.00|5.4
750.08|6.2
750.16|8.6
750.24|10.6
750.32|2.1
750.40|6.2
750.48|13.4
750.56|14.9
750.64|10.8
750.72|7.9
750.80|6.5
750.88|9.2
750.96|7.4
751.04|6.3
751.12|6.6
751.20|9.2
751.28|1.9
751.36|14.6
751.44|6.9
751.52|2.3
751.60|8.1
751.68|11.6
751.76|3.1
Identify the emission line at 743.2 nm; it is H-alpha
